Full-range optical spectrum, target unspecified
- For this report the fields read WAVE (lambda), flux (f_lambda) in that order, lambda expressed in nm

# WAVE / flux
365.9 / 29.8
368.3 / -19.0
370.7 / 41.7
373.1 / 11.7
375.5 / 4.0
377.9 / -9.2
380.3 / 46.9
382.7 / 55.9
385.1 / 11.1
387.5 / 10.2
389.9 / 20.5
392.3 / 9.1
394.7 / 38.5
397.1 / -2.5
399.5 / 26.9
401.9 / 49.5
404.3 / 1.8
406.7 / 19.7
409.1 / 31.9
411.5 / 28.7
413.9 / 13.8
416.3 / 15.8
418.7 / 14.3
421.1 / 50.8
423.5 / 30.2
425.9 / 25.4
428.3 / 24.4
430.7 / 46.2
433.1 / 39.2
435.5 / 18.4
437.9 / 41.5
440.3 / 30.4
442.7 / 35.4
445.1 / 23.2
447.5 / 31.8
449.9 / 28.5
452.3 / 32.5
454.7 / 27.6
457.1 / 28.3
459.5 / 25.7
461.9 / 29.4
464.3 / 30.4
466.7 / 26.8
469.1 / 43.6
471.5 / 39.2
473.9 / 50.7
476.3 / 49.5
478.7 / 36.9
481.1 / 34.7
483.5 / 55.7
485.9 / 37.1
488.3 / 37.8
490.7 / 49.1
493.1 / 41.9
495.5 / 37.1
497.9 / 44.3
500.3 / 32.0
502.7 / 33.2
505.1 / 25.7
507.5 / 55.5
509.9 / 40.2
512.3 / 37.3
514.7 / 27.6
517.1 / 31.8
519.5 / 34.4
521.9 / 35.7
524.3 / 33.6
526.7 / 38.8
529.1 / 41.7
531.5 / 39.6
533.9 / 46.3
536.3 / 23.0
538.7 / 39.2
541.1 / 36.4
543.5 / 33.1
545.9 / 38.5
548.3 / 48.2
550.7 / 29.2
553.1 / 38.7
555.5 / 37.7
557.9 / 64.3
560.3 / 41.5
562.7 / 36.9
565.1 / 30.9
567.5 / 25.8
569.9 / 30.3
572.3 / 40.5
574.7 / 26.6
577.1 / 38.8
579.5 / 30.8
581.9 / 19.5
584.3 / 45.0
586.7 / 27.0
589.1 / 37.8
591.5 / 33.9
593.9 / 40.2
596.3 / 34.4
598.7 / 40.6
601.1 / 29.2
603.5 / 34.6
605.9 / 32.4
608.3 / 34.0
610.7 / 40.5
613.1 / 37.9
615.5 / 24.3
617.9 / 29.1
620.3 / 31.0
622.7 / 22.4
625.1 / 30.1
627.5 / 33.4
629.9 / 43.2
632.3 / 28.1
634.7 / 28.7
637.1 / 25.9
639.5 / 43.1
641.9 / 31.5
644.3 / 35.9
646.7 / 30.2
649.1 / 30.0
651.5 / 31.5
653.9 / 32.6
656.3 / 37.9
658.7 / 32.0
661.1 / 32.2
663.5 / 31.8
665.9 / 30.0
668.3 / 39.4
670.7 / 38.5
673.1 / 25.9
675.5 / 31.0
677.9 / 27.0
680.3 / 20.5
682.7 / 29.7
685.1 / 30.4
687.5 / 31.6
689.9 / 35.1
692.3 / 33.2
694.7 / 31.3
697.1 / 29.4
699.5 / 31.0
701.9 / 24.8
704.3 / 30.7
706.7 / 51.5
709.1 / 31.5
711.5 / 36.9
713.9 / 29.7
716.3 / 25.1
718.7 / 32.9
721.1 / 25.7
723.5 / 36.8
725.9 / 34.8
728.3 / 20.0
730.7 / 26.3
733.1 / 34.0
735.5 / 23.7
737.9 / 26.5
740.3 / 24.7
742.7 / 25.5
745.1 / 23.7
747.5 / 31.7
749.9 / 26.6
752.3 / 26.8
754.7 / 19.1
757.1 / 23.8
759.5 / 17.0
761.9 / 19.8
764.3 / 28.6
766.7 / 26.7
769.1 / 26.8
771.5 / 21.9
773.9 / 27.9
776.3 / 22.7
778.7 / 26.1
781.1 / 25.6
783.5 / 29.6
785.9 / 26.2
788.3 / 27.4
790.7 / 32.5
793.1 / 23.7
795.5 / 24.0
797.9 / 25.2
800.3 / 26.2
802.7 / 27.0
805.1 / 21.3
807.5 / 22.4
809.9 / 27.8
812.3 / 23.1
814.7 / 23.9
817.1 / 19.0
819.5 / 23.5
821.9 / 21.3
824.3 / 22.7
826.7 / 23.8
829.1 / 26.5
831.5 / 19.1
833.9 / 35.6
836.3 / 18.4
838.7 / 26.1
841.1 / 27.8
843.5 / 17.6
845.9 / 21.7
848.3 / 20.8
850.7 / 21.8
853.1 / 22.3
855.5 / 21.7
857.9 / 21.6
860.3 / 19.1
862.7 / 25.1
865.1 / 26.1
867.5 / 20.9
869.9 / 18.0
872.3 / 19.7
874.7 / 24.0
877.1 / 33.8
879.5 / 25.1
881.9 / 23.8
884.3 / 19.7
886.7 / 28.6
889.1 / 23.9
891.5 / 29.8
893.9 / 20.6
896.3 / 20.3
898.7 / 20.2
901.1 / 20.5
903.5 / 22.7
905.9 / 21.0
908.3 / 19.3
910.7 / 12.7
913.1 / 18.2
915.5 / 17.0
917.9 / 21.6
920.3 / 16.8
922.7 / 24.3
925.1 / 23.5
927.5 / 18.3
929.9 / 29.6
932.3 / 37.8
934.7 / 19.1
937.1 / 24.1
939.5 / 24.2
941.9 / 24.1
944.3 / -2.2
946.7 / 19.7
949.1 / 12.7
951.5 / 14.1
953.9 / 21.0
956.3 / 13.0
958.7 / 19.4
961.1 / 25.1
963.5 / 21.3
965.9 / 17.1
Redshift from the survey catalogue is 0.078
